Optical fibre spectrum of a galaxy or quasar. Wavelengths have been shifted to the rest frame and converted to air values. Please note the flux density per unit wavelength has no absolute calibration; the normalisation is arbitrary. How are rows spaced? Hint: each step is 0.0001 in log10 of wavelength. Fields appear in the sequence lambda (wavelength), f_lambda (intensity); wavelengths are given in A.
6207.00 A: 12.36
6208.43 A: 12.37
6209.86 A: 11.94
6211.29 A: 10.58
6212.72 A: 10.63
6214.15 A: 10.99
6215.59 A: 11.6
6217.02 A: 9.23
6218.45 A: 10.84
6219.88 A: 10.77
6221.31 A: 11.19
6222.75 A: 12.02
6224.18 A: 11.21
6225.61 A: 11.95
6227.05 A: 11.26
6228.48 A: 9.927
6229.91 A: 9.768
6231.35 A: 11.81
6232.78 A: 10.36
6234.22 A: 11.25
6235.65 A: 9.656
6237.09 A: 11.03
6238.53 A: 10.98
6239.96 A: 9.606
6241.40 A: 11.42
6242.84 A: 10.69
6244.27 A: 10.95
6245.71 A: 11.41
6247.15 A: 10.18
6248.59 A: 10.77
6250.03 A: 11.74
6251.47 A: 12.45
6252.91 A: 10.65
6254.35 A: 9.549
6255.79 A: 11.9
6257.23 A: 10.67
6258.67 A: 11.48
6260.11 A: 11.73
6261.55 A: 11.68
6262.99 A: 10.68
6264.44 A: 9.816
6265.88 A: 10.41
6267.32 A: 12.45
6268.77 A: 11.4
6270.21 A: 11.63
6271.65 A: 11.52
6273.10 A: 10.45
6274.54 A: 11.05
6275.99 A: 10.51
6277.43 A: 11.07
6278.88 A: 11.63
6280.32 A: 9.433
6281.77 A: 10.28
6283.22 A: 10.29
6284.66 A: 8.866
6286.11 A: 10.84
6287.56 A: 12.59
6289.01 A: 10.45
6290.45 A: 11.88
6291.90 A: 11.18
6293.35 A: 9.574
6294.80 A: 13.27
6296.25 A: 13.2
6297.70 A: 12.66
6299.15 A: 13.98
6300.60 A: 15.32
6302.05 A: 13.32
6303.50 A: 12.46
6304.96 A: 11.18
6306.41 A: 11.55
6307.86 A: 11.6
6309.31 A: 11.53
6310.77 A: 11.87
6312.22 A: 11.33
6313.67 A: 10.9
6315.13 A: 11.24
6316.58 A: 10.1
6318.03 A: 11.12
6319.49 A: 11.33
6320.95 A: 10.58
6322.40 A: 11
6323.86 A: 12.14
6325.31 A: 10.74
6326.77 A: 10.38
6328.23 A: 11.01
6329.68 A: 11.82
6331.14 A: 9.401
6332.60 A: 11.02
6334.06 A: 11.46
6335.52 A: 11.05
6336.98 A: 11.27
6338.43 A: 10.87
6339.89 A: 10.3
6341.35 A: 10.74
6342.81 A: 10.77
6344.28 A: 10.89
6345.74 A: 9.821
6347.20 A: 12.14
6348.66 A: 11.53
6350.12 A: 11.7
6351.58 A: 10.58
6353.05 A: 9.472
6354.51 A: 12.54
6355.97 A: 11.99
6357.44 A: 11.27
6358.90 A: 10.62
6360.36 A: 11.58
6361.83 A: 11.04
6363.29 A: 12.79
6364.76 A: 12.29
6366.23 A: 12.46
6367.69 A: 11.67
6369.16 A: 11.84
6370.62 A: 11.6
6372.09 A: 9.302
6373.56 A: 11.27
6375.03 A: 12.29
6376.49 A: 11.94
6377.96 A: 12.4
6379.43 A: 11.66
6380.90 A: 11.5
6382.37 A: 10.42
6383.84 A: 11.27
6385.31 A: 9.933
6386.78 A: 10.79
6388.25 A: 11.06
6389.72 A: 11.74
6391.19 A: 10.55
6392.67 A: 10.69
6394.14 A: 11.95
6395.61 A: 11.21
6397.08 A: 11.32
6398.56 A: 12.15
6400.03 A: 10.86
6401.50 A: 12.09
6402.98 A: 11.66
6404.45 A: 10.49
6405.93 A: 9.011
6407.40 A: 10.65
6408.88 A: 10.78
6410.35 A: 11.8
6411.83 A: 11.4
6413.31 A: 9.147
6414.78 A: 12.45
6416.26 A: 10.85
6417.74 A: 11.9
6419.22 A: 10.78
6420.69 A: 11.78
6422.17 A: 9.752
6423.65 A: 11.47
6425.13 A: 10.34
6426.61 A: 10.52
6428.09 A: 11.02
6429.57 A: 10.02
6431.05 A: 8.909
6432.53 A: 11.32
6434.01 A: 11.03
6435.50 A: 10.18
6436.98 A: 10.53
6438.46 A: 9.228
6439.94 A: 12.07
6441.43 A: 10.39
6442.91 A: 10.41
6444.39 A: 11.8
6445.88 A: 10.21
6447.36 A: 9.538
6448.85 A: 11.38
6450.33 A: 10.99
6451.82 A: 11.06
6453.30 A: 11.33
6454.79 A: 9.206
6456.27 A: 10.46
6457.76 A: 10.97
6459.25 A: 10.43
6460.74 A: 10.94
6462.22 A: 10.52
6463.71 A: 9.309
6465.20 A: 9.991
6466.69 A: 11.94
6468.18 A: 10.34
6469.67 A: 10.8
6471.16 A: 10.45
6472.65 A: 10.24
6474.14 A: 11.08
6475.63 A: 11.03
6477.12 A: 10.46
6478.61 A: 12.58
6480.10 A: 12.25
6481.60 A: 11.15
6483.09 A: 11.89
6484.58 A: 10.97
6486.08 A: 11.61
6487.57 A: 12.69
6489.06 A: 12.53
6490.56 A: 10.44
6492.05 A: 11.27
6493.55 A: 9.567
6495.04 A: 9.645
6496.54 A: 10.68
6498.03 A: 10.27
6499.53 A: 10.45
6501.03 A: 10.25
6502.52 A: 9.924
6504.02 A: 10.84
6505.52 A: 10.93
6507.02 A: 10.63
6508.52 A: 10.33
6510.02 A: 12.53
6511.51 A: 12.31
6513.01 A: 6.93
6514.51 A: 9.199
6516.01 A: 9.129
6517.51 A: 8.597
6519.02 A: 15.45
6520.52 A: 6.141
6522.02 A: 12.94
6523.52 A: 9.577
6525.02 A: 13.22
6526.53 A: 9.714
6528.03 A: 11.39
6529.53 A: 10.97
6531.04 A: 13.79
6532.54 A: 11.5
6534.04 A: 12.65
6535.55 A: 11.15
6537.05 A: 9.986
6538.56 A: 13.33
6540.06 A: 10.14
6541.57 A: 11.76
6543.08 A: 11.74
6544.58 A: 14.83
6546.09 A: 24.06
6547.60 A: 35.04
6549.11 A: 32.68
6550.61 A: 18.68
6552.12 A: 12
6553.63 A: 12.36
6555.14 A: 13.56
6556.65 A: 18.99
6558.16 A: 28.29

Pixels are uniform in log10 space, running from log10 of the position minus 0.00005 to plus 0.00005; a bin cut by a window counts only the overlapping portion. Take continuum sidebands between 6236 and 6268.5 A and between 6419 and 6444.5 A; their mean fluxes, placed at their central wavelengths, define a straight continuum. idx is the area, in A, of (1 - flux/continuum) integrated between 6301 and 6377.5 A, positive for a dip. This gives -3.5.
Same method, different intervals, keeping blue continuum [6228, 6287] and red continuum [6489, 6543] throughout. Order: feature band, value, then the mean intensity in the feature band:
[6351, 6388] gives -1.9 A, 11.4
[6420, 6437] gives 0.4 A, 10.6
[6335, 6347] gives 0.1 A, 10.8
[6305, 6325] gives -0.7 A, 11.2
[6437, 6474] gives 0.8 A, 10.6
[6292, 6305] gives -2.3 A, 12.8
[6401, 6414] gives 0.1 A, 10.8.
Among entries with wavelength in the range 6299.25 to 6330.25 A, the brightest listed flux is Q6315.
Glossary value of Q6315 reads 15.32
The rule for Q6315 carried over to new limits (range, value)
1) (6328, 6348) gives 12.14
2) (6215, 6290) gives 12.59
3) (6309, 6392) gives 12.79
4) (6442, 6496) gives 12.69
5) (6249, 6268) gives 12.45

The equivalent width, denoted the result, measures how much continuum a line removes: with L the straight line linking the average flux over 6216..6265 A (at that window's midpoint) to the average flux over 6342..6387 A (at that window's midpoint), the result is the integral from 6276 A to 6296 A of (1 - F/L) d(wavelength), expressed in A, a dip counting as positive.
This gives 0.3 A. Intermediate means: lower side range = 10.9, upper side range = 11.3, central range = 10.9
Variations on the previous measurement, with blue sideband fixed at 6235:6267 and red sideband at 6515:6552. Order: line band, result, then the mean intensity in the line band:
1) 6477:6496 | 3.1 A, 11.3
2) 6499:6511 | 2.6 A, 10.8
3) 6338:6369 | 1.9 A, 11.3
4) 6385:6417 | 3.9 A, 11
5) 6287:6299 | -0.6 A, 11.9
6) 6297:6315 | -1.2 A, 12.3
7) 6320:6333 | 0.9 A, 10.9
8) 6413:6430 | 2.5 A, 10.9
